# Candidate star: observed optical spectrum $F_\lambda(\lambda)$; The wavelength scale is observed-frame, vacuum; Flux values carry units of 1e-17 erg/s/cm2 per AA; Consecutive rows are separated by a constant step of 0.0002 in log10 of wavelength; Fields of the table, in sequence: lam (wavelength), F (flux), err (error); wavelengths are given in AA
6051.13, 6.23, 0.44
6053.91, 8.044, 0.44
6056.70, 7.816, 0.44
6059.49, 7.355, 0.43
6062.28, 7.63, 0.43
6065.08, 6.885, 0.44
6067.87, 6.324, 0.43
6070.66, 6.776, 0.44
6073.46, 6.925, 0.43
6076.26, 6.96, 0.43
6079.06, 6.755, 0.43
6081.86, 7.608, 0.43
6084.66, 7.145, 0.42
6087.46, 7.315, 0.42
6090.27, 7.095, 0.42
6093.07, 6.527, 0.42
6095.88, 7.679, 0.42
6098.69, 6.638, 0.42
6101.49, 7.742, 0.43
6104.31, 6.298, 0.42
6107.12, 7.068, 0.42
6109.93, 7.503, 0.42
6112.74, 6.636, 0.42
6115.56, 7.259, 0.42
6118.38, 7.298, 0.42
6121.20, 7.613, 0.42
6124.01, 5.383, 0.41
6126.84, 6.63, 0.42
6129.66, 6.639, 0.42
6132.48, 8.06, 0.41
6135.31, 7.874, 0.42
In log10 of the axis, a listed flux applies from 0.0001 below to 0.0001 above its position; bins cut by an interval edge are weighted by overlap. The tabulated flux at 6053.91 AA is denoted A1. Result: 8.044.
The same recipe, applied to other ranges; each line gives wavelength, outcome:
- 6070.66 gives 6.776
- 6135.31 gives 7.874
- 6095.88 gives 7.679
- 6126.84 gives 6.63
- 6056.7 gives 7.816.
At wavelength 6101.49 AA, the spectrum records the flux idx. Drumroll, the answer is 7.742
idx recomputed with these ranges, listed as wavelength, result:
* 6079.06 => 6.755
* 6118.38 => 7.298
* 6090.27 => 7.095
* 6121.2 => 7.613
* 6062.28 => 7.63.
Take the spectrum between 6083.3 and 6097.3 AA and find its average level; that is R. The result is 7.15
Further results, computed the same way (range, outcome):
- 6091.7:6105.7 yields 6.98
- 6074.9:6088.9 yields 7.16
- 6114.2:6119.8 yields 7.27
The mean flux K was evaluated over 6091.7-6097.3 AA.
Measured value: 7.1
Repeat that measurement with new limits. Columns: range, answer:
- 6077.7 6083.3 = 7.19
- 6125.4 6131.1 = 6.63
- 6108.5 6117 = 7.13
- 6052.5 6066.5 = 7.54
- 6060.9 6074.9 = 6.9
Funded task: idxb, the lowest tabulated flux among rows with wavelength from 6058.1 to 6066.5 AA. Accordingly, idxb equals 6.885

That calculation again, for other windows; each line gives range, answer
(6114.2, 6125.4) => 5.383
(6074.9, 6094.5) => 6.527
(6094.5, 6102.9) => 6.638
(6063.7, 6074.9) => 6.324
